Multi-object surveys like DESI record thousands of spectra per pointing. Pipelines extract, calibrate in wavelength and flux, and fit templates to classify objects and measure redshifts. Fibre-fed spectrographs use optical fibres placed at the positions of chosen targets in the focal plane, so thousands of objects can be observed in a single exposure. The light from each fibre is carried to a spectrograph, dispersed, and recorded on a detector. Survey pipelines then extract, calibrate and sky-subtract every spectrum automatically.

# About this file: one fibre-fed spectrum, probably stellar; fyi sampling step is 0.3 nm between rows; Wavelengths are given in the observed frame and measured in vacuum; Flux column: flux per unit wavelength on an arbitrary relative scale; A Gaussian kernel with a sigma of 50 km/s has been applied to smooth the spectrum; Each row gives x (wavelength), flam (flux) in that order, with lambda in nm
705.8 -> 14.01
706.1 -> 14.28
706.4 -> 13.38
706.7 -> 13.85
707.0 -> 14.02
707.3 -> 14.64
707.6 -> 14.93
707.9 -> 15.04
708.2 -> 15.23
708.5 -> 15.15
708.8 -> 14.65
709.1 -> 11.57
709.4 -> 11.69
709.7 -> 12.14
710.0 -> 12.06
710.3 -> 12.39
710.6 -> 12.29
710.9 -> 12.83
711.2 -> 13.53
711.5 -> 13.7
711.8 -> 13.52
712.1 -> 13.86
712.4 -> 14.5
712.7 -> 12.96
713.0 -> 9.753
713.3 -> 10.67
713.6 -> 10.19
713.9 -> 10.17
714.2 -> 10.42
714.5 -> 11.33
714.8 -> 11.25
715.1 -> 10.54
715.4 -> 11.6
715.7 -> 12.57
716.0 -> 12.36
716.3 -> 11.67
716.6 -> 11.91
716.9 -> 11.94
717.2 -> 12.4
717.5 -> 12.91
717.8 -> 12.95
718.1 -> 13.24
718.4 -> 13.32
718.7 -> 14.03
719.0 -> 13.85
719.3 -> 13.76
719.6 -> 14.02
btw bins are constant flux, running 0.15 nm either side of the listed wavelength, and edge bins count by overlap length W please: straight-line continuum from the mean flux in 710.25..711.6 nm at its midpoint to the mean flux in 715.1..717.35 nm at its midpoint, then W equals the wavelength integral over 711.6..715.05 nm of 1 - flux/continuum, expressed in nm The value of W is 0.23 nm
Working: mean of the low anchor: 13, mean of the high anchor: 12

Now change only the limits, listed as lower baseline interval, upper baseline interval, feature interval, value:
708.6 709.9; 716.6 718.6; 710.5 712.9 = -0.13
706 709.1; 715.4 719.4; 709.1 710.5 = 0.20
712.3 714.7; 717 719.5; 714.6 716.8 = 0.08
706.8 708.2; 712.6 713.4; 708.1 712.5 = -0.16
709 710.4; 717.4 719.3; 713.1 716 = 0.40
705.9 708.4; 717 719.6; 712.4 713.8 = 0.26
